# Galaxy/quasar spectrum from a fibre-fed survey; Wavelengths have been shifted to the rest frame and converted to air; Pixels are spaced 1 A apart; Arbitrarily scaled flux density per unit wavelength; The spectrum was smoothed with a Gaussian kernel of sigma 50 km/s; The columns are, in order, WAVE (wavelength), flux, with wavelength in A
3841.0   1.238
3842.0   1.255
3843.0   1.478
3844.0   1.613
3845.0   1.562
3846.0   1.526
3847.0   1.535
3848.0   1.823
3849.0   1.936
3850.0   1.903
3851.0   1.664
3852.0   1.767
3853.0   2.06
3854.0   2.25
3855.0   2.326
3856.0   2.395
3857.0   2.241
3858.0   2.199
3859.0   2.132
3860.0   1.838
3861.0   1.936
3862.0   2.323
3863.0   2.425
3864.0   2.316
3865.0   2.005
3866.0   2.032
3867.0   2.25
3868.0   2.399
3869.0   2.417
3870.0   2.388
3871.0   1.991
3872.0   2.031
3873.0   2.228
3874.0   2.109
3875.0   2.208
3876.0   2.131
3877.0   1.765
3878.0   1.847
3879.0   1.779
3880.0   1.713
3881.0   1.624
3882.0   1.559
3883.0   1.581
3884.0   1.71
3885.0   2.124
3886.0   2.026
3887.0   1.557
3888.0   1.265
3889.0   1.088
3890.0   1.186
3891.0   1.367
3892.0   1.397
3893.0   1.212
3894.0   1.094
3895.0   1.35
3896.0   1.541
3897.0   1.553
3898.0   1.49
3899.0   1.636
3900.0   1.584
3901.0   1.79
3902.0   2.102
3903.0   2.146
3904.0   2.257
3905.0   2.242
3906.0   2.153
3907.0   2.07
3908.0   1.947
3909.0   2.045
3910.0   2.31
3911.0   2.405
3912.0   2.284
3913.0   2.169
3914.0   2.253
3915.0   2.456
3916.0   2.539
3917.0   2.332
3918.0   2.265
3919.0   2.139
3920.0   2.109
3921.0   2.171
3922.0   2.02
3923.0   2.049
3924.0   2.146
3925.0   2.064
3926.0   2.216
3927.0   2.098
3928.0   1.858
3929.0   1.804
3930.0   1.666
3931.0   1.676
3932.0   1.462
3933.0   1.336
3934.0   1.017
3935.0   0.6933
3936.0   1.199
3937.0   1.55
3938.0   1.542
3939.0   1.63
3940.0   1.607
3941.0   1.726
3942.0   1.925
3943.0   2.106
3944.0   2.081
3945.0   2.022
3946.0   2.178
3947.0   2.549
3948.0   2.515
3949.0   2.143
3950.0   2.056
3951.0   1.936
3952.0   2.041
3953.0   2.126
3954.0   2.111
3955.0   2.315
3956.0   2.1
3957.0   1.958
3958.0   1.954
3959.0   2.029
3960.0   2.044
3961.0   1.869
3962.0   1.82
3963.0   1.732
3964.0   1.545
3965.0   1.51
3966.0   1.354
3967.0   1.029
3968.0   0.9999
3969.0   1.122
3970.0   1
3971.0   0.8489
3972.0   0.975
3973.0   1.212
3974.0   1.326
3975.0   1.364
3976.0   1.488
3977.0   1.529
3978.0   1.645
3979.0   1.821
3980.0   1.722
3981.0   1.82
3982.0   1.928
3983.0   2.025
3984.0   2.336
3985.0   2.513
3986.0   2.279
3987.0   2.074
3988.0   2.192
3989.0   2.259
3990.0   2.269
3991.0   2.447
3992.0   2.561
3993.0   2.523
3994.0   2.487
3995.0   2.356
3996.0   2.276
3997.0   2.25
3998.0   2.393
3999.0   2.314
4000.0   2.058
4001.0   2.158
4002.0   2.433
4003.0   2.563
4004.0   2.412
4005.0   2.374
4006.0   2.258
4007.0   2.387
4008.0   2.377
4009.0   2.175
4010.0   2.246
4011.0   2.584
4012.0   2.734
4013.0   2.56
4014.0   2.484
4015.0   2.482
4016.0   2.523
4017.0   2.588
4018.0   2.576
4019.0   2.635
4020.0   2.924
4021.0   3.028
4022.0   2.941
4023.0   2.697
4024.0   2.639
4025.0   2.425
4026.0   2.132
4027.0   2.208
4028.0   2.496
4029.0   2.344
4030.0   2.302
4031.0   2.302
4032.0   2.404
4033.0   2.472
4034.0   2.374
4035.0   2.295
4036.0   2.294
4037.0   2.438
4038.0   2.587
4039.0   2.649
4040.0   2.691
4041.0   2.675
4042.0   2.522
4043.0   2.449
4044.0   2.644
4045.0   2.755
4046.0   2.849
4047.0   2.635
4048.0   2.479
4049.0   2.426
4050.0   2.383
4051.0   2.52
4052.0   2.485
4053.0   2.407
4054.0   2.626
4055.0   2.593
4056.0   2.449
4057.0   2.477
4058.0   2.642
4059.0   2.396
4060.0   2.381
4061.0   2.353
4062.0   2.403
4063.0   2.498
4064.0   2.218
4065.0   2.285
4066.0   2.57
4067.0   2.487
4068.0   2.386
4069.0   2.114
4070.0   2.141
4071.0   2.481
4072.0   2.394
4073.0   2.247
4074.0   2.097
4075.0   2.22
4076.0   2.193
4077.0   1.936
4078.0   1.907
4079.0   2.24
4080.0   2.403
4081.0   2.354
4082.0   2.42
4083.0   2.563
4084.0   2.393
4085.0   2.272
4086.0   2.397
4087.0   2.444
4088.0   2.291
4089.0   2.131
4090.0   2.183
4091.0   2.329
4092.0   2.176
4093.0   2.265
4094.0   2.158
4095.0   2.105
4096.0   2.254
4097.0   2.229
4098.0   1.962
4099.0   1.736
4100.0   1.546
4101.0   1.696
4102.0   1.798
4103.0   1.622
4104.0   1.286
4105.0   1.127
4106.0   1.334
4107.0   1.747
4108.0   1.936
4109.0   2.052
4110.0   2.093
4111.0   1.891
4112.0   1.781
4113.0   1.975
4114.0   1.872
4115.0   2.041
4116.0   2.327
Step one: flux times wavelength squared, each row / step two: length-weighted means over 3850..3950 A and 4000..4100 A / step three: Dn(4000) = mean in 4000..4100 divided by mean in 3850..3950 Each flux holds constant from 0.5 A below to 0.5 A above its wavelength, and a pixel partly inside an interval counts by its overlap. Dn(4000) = 1.3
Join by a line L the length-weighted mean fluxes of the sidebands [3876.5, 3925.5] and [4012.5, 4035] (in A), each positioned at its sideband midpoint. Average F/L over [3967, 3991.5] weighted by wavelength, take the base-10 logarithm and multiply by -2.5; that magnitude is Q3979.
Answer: 0.323 mag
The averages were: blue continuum 1.87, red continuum 2.52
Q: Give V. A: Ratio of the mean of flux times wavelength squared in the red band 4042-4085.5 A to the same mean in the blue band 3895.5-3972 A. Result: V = 1.37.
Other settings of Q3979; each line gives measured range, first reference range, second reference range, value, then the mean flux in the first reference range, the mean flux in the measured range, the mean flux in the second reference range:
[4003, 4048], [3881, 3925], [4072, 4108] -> -0.249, 1.88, 2.51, 2.06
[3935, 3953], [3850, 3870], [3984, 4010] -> 0.191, 2.16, 1.9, 2.33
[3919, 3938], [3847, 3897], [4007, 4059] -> 0.207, 1.88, 1.74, 2.52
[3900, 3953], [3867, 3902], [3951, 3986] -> -0.154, 1.74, 1.98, 1.69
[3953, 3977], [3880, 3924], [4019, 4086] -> 0.320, 1.87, 1.56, 2.44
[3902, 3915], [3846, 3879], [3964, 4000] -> -0.111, 2.08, 2.2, 1.83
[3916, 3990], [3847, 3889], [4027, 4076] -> 0.207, 1.99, 1.81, 2.44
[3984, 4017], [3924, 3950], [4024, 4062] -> -0.082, 1.8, 2.38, 2.48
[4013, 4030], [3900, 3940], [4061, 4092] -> -0.178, 1.95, 2.56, 2.3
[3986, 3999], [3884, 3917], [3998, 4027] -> 0.014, 1.84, 2.34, 2.48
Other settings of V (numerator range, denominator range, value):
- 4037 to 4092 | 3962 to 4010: 1.29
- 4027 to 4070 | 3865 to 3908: 1.47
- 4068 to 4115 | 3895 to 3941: 1.19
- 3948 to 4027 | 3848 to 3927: 1.12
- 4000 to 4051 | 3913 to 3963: 1.34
